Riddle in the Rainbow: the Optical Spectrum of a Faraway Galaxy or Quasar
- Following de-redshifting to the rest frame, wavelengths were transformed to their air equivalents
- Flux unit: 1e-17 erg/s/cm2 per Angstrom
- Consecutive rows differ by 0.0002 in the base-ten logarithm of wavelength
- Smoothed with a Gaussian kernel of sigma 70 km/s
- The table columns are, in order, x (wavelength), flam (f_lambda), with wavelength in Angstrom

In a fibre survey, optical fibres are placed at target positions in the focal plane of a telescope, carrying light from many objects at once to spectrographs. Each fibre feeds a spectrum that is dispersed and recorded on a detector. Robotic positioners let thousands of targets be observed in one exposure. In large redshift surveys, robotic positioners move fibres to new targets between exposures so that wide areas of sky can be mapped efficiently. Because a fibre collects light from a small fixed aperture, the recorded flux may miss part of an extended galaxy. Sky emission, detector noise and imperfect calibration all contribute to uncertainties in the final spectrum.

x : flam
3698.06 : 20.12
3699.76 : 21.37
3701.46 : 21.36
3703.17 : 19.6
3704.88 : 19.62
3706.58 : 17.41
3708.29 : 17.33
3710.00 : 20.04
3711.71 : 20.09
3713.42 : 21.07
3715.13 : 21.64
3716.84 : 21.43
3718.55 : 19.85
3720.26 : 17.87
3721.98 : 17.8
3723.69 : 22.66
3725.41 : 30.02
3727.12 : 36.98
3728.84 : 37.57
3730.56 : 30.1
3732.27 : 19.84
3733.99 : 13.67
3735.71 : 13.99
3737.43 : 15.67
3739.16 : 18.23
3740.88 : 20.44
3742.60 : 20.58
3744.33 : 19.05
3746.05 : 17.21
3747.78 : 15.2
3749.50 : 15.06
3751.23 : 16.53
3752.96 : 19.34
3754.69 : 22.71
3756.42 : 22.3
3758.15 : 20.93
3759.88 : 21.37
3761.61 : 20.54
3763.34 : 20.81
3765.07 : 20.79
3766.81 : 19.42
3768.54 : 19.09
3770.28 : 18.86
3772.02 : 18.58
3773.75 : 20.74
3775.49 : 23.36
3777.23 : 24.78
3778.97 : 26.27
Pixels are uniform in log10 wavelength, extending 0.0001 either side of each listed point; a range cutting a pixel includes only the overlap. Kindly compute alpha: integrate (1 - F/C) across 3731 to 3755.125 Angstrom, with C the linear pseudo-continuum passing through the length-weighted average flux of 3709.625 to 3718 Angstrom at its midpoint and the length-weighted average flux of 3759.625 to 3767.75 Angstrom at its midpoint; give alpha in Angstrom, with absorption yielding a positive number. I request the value 3.3 Angstrom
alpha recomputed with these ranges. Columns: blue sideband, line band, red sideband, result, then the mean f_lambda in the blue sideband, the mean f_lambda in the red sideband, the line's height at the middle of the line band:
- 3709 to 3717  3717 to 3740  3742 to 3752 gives -4.14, 20.7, 17.2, 19.1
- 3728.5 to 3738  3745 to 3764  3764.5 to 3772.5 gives 0.71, 21.1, 19.3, 20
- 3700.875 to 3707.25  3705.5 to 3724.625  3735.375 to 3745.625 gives -0.72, 19.5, 18.2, 19.1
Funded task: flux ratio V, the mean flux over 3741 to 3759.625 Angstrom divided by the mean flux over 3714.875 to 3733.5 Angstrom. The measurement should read 0.8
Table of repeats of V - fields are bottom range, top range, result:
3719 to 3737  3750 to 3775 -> 0.85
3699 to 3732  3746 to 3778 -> 0.87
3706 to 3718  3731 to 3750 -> 0.88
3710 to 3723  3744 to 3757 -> 0.92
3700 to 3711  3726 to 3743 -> 1.18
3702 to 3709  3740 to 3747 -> 1.03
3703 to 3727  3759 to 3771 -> 0.96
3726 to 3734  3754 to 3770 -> 0.71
